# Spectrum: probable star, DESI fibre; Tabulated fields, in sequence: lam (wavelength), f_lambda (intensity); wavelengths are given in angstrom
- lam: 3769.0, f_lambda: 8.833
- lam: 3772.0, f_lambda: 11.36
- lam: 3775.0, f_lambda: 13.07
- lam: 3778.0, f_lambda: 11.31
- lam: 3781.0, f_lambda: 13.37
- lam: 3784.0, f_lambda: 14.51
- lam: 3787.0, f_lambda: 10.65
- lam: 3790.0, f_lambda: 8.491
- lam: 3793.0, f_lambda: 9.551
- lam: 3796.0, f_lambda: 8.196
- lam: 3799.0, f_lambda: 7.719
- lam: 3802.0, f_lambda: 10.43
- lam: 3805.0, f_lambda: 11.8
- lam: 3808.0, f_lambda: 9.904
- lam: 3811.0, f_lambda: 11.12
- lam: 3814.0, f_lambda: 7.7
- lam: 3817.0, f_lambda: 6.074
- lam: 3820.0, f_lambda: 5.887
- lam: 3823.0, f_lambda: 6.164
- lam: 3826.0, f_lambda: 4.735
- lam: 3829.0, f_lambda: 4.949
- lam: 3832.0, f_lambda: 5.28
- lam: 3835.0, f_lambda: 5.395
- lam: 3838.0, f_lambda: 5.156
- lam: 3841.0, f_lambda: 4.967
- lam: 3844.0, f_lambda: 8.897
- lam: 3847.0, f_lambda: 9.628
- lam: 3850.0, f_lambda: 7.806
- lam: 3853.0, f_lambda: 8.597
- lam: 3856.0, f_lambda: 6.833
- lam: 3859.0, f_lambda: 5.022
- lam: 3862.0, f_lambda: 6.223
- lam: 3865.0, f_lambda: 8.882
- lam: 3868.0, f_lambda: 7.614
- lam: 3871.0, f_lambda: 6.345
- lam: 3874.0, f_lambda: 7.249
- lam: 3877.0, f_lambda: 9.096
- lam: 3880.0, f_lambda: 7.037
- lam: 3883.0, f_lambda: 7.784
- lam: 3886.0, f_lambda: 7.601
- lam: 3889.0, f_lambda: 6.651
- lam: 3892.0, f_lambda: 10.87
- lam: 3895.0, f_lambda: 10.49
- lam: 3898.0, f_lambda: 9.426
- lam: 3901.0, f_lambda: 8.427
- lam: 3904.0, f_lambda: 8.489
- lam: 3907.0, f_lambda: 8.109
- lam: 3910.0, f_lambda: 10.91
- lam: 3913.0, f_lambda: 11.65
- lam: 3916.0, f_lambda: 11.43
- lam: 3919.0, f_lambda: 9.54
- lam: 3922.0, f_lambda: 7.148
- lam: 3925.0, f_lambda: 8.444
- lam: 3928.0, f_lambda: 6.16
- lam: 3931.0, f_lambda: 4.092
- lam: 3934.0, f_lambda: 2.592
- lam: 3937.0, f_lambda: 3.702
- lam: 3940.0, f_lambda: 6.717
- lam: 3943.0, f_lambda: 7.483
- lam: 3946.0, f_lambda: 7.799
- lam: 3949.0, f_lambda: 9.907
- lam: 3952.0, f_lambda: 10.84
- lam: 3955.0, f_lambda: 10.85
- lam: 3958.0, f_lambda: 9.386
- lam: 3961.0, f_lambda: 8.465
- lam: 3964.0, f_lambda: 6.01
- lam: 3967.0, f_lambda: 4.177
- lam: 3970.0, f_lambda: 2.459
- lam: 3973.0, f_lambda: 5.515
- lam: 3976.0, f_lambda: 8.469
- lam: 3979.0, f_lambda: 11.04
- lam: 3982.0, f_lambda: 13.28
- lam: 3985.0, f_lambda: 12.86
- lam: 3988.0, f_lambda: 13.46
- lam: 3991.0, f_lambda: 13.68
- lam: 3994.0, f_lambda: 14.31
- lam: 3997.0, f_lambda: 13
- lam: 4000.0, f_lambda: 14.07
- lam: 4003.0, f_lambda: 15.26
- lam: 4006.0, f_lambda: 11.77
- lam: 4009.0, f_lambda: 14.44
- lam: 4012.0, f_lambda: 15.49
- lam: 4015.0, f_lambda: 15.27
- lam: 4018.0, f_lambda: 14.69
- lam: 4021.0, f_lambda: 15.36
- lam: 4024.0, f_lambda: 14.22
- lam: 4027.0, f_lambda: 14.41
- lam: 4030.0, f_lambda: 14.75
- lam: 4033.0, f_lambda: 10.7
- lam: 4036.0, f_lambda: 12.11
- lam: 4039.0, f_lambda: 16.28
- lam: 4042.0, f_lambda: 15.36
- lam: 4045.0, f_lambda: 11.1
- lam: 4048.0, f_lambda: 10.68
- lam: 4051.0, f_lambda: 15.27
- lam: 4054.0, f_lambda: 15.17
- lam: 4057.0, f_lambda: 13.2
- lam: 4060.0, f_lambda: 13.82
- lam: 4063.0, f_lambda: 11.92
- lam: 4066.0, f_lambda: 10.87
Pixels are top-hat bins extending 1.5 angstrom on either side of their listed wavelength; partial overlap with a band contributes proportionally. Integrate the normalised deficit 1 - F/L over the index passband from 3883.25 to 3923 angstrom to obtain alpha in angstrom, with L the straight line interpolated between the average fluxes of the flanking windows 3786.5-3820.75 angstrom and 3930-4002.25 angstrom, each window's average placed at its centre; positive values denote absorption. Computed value -1.2 angstrom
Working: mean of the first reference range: 8.98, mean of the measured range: 9.27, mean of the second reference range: 9.02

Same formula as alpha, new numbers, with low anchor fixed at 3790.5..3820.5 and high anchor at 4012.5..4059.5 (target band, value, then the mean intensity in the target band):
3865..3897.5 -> 7.5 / 8.15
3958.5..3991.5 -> 9.8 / 8.91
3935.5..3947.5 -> 5.5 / 6.43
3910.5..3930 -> 4.0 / 9.03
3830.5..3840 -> 4.3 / 5.26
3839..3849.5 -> 2.2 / 7.7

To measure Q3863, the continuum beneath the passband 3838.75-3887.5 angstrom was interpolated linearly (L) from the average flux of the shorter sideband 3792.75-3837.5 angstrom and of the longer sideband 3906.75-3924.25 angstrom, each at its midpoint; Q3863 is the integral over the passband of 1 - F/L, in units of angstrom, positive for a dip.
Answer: 6.82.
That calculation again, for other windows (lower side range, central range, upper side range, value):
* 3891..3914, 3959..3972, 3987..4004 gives 7.3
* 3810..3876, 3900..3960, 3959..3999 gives 3.6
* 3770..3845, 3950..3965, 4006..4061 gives 3.6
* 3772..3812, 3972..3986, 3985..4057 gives 3.2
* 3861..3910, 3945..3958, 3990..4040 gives 1.6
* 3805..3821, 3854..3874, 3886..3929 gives 4.4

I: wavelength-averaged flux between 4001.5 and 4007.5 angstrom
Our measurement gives 13.5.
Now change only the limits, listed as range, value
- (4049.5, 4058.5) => 14.5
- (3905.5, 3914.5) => 10.2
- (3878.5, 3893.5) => 7.99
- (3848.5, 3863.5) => 6.9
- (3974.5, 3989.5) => 11.8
